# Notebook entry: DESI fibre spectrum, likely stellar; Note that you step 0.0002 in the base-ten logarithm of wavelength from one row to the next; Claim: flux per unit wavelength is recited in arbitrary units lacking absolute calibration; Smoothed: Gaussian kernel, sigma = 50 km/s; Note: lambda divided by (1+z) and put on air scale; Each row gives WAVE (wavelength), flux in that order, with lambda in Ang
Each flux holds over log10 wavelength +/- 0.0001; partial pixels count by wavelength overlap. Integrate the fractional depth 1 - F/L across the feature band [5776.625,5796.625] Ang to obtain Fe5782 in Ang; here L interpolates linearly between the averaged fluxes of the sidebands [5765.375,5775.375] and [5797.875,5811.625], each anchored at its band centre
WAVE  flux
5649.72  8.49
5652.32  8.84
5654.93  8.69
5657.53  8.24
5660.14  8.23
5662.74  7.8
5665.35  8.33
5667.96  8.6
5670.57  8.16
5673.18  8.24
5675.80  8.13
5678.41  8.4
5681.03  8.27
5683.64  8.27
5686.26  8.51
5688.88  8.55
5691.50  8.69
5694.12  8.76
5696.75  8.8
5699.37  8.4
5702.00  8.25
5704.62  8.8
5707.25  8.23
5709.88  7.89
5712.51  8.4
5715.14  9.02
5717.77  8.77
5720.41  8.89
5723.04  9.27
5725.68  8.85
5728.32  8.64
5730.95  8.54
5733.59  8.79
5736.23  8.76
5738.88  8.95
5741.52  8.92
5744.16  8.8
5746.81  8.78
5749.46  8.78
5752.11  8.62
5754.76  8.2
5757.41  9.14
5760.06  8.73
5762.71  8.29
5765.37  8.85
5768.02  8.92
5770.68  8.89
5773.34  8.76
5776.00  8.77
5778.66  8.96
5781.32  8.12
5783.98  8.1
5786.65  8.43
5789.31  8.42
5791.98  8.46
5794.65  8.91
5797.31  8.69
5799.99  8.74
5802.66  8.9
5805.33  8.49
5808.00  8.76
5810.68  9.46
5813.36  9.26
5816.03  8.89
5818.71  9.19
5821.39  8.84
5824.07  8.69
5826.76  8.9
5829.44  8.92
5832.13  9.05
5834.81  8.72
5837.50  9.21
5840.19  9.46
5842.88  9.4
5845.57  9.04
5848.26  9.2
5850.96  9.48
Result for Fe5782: 0.8 Ang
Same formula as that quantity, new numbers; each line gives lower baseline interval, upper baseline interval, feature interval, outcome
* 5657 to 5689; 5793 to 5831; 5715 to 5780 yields -1.4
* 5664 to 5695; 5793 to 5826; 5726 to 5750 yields -0.4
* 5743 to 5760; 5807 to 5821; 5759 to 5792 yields 1.0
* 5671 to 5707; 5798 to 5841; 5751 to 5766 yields 0.2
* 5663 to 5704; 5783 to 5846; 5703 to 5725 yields -0.4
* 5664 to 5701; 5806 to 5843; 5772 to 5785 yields 0.4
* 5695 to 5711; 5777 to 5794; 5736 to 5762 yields -1.0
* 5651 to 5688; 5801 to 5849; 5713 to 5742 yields -0.8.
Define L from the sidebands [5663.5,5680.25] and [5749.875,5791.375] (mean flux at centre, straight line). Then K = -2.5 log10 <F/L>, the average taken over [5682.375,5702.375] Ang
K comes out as -0.023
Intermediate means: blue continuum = 8.29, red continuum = 8.61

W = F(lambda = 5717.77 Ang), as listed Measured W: 8.77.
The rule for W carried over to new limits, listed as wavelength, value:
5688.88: 8.55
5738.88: 8.95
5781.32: 8.12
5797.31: 8.69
